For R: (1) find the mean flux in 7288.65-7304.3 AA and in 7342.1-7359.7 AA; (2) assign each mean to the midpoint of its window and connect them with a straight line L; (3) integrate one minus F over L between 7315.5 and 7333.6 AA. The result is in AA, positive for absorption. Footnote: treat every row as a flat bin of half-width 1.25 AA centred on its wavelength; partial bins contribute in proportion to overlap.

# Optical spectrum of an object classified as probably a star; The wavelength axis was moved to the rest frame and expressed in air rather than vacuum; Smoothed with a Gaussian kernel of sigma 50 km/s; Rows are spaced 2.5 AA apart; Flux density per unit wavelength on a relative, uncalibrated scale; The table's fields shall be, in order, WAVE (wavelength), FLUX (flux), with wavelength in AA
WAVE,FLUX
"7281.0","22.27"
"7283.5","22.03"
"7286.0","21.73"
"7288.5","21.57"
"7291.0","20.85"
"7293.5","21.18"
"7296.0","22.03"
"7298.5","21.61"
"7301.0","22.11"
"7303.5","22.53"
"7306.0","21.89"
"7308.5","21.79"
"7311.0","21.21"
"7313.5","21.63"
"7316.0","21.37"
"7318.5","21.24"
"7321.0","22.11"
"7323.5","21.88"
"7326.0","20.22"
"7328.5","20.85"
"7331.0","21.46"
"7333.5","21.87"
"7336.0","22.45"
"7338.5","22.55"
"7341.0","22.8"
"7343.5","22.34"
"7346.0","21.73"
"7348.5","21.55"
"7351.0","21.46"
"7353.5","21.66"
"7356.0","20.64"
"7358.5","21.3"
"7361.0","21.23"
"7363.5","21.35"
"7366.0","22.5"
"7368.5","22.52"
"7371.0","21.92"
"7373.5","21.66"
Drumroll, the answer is 0.2 AA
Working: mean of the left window 21.7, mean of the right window 21.5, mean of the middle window 21.3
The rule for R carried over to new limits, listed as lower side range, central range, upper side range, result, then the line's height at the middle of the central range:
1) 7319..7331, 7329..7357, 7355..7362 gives -0.9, 21.2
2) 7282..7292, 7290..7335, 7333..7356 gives 0.4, 21.8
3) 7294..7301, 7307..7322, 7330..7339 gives 0.3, 21.9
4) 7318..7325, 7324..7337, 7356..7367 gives 0.2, 21.7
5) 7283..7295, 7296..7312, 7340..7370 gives -0.3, 21.5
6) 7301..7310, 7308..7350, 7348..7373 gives 0.3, 21.9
